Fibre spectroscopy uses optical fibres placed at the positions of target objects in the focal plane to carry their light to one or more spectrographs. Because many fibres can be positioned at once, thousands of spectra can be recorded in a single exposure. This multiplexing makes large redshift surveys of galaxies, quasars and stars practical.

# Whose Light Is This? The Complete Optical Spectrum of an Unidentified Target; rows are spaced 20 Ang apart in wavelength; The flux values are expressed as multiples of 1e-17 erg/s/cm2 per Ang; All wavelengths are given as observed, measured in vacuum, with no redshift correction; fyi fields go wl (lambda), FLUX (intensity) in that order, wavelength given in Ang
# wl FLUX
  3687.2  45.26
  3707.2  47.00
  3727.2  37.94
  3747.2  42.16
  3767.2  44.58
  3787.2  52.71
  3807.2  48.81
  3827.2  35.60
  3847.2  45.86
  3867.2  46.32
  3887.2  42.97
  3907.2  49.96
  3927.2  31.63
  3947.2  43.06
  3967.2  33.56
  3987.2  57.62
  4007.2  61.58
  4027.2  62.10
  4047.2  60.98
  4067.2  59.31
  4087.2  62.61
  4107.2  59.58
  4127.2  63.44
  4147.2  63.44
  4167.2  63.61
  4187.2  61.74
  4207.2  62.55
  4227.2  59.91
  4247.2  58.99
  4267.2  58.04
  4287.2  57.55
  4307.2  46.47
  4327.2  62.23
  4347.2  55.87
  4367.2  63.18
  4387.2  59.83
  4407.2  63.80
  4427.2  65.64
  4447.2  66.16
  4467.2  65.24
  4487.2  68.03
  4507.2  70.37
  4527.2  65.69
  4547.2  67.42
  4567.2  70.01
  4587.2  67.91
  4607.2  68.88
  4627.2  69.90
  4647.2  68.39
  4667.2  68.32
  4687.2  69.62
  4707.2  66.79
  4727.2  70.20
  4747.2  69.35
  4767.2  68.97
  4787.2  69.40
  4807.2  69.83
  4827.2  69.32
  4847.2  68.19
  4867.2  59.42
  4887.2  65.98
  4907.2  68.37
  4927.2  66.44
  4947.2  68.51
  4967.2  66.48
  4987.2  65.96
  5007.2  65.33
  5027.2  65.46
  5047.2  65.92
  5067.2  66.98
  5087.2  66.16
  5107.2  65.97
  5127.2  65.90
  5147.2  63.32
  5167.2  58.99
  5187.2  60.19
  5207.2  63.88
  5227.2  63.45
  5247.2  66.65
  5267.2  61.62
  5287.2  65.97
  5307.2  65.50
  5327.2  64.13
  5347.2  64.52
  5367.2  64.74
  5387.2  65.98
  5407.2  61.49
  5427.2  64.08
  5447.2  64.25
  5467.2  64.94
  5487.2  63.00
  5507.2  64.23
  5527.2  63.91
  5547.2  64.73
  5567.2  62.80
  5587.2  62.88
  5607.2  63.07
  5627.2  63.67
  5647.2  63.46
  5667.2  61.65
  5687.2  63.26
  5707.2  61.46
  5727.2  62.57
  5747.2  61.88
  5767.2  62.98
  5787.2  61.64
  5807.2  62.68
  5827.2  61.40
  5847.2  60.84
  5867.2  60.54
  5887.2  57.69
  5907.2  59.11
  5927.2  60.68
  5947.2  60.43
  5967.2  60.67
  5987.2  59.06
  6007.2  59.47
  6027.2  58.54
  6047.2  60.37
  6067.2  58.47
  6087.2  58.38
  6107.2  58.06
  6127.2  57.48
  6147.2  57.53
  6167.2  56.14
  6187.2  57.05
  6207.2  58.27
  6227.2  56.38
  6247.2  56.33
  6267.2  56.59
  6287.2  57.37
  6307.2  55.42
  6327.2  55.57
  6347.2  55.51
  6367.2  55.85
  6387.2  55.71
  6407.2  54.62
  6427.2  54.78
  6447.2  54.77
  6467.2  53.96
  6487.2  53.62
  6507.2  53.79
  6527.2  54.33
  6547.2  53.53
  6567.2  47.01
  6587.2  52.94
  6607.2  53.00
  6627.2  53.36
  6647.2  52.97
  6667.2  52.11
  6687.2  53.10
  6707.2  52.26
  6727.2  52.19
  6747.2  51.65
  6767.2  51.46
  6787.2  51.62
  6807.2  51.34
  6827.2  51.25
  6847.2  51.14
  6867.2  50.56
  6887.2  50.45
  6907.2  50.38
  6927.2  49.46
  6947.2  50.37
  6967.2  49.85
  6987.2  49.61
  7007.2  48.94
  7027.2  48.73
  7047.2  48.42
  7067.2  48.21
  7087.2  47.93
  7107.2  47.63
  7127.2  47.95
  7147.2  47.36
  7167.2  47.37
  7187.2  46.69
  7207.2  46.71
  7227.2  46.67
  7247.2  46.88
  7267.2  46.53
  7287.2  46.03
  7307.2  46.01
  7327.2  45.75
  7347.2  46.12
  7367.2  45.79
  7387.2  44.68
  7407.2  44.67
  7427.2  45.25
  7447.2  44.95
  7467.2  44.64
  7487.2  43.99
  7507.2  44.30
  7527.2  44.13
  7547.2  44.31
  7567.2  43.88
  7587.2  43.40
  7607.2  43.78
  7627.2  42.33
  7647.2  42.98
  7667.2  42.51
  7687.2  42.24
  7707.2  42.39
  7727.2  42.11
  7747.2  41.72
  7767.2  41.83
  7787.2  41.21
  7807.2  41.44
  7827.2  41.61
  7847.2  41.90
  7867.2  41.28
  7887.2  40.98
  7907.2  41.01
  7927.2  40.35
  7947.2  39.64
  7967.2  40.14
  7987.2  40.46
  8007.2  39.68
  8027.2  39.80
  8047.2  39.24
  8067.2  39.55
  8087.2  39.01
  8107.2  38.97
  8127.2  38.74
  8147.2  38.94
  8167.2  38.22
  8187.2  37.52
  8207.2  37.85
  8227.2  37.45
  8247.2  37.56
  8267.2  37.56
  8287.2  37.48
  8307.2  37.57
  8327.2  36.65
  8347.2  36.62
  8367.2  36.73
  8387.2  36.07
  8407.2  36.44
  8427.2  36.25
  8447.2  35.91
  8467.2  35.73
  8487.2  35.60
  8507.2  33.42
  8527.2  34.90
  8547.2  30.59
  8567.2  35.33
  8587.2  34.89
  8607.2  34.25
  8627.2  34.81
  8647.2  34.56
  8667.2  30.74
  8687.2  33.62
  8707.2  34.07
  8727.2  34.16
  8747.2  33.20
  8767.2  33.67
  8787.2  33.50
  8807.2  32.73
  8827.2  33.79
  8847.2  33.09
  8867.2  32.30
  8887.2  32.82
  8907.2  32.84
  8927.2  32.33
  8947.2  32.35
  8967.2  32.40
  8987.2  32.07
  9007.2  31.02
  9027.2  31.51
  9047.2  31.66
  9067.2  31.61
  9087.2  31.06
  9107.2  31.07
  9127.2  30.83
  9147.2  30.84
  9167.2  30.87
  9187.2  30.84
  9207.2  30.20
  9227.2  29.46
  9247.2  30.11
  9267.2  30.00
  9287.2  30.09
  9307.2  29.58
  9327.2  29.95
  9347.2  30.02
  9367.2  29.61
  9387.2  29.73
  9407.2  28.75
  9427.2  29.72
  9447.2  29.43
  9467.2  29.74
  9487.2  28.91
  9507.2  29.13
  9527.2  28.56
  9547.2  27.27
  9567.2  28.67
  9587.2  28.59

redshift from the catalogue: 0.000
